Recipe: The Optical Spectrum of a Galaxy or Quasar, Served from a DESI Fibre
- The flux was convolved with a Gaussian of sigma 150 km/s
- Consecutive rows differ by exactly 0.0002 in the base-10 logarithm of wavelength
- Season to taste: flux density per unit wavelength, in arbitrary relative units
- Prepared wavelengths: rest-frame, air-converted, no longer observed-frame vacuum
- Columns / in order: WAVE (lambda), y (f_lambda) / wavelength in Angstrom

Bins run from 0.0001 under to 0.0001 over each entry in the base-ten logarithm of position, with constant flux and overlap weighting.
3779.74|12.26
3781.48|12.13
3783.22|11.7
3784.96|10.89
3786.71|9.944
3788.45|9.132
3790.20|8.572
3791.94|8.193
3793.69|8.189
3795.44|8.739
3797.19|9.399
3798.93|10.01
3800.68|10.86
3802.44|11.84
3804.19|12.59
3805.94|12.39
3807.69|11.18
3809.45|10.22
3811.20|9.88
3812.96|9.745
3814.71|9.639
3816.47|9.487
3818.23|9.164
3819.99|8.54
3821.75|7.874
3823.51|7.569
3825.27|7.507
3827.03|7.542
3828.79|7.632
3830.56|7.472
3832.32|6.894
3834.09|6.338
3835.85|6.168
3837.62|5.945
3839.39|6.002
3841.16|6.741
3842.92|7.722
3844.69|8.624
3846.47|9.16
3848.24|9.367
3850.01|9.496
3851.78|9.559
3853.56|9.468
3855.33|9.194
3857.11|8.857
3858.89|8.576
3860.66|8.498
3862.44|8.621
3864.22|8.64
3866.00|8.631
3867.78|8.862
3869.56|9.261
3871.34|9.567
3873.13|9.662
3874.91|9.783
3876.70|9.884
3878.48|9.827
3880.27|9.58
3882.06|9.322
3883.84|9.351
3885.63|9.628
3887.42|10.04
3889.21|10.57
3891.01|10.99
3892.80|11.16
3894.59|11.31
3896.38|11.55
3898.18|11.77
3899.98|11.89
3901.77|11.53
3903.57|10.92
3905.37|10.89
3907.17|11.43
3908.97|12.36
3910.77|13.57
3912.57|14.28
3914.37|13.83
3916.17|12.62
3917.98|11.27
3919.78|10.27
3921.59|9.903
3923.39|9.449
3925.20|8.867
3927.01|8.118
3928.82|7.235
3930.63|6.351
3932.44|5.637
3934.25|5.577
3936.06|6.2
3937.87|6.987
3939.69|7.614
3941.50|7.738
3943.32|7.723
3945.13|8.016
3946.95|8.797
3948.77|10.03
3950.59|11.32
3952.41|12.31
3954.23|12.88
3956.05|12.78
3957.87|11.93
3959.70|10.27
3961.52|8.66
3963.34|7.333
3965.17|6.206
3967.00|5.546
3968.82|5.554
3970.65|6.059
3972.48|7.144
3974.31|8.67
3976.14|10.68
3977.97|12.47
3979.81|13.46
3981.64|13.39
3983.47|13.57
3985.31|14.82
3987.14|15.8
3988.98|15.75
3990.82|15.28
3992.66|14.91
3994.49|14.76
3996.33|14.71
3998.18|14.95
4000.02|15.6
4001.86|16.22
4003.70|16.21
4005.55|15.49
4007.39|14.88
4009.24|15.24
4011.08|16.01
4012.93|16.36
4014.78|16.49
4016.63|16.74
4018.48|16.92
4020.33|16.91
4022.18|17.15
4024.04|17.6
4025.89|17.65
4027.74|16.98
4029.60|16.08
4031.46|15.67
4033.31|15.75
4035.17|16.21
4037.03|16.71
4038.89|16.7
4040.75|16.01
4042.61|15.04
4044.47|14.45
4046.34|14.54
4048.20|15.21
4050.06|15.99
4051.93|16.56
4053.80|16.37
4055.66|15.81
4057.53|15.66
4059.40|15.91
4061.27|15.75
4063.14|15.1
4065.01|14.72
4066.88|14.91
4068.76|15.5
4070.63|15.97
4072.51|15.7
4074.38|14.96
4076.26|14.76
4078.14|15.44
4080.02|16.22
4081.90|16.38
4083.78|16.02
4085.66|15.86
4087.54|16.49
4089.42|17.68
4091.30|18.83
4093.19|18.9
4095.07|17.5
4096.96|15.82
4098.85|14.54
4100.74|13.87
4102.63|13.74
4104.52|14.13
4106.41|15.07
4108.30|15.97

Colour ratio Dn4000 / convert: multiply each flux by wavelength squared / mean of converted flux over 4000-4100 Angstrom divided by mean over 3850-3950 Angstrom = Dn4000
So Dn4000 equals 1.8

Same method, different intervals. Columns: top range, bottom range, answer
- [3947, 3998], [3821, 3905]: 1.33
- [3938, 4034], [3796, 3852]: 1.59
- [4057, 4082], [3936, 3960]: 1.69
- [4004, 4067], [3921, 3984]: 1.86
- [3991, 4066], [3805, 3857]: 2.07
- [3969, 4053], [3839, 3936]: 1.63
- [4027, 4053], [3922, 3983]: 1.86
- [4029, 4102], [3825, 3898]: 1.97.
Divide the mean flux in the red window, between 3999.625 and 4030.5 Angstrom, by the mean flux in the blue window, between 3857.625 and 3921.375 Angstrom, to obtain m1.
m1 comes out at 1.6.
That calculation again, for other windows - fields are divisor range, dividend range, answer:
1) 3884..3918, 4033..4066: 1.35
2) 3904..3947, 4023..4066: 1.70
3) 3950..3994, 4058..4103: 1.42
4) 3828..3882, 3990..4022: 1.86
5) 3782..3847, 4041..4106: 1.76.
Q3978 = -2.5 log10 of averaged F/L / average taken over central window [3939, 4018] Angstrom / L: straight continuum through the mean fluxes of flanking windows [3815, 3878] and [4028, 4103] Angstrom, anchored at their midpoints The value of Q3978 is 0.07 mag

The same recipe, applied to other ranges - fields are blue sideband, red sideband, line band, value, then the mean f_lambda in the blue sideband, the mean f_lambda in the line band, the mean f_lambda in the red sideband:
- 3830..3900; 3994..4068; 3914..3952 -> 0.33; 9.08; 8.71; 15.9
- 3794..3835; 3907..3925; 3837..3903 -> 0.13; 9.22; 9.45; 11.8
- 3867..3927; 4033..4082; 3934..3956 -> 0.33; 10.7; 9.02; 15.6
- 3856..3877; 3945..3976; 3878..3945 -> -0.10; 9.05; 9.9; 9.09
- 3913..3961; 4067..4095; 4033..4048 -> -0.09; 9.42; 15.6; 16.3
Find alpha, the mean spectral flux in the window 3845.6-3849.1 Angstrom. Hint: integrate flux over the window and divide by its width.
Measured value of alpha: 9.27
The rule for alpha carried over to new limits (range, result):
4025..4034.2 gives 16.4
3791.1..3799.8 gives 8.91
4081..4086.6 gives 16.1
